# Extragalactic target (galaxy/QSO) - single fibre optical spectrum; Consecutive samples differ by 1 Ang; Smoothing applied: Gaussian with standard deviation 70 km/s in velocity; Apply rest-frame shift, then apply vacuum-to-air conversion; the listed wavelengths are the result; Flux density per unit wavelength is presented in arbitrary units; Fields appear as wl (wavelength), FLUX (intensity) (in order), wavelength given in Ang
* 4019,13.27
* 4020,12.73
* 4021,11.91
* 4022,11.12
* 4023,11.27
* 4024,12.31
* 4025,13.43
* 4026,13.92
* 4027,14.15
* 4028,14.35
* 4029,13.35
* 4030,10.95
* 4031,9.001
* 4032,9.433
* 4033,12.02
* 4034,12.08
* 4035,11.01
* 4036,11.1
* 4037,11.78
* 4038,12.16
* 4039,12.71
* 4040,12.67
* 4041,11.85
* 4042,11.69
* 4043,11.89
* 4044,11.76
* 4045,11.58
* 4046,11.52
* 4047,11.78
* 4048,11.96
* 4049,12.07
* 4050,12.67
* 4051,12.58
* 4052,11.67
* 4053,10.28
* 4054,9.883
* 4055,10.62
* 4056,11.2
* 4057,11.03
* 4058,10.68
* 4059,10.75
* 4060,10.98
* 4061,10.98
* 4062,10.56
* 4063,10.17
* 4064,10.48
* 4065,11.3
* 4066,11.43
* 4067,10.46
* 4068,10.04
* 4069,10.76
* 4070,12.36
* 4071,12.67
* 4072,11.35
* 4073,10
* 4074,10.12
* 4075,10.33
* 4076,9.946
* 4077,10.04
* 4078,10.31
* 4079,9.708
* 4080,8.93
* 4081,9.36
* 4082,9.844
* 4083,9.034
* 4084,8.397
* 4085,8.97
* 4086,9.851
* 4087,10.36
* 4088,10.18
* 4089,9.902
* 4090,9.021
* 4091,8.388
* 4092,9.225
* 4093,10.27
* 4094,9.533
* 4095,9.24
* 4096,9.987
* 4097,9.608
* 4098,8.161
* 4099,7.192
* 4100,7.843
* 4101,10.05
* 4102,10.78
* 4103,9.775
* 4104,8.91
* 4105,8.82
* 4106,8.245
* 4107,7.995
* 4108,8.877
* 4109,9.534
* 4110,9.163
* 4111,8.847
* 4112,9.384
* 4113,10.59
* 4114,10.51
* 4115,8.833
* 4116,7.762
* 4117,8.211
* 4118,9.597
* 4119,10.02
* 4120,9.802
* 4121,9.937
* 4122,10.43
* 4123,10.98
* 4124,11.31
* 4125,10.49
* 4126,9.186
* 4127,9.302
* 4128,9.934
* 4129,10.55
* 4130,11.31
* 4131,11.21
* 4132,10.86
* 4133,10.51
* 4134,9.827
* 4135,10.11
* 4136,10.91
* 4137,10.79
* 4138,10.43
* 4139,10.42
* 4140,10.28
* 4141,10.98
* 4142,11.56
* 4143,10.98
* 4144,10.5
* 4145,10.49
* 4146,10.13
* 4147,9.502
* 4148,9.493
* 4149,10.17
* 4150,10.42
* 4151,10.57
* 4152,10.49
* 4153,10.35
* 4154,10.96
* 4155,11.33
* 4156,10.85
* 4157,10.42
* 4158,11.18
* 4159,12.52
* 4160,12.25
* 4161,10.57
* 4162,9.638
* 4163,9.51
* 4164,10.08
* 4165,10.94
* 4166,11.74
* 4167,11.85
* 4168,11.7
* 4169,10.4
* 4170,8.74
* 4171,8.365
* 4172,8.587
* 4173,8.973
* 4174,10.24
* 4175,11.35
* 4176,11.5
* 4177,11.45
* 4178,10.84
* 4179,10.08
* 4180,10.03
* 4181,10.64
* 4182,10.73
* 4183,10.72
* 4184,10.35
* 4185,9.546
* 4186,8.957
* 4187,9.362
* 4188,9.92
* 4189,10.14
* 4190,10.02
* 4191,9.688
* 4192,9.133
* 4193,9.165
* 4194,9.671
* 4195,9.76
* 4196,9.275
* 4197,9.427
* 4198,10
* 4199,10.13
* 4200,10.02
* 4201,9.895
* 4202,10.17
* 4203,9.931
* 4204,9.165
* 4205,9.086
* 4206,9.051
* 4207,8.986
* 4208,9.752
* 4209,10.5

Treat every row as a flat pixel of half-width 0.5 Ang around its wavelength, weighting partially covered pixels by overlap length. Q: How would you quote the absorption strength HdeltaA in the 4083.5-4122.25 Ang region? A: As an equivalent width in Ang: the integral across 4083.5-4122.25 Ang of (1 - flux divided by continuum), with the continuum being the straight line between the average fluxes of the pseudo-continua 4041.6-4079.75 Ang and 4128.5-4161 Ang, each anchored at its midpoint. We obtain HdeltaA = 5.6 Ang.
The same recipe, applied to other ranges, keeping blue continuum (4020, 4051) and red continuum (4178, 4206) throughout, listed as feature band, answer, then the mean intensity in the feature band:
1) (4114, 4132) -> 1.3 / 9.97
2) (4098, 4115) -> 2.9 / 9.12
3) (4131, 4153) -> 0.1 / 10.5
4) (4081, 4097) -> 2.5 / 9.48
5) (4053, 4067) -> 1.1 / 10.7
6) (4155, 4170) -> -1.0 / 10.9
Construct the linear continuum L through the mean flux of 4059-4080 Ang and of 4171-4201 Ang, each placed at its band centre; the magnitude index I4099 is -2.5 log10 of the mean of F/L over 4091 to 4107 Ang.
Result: 0.15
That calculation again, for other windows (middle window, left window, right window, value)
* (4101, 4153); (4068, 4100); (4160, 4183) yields 0.01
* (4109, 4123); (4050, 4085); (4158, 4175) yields 0.10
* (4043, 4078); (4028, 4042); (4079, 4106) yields -0.05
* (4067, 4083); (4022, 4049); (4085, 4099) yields -0.02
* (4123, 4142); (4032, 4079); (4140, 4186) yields 0.02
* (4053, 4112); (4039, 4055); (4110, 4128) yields 0.09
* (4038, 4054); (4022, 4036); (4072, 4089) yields -0.05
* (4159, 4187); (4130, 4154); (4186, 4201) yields -0.04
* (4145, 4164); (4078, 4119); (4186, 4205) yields -0.12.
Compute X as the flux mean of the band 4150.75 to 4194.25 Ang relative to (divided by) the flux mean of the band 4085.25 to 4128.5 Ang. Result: 1.10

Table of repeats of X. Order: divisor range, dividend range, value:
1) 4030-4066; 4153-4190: 0.92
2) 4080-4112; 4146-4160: 1.16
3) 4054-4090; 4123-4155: 1.01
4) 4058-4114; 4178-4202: 1.01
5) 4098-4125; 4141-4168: 1.15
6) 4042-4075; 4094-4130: 0.85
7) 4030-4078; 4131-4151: 0.94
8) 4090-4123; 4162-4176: 1.10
